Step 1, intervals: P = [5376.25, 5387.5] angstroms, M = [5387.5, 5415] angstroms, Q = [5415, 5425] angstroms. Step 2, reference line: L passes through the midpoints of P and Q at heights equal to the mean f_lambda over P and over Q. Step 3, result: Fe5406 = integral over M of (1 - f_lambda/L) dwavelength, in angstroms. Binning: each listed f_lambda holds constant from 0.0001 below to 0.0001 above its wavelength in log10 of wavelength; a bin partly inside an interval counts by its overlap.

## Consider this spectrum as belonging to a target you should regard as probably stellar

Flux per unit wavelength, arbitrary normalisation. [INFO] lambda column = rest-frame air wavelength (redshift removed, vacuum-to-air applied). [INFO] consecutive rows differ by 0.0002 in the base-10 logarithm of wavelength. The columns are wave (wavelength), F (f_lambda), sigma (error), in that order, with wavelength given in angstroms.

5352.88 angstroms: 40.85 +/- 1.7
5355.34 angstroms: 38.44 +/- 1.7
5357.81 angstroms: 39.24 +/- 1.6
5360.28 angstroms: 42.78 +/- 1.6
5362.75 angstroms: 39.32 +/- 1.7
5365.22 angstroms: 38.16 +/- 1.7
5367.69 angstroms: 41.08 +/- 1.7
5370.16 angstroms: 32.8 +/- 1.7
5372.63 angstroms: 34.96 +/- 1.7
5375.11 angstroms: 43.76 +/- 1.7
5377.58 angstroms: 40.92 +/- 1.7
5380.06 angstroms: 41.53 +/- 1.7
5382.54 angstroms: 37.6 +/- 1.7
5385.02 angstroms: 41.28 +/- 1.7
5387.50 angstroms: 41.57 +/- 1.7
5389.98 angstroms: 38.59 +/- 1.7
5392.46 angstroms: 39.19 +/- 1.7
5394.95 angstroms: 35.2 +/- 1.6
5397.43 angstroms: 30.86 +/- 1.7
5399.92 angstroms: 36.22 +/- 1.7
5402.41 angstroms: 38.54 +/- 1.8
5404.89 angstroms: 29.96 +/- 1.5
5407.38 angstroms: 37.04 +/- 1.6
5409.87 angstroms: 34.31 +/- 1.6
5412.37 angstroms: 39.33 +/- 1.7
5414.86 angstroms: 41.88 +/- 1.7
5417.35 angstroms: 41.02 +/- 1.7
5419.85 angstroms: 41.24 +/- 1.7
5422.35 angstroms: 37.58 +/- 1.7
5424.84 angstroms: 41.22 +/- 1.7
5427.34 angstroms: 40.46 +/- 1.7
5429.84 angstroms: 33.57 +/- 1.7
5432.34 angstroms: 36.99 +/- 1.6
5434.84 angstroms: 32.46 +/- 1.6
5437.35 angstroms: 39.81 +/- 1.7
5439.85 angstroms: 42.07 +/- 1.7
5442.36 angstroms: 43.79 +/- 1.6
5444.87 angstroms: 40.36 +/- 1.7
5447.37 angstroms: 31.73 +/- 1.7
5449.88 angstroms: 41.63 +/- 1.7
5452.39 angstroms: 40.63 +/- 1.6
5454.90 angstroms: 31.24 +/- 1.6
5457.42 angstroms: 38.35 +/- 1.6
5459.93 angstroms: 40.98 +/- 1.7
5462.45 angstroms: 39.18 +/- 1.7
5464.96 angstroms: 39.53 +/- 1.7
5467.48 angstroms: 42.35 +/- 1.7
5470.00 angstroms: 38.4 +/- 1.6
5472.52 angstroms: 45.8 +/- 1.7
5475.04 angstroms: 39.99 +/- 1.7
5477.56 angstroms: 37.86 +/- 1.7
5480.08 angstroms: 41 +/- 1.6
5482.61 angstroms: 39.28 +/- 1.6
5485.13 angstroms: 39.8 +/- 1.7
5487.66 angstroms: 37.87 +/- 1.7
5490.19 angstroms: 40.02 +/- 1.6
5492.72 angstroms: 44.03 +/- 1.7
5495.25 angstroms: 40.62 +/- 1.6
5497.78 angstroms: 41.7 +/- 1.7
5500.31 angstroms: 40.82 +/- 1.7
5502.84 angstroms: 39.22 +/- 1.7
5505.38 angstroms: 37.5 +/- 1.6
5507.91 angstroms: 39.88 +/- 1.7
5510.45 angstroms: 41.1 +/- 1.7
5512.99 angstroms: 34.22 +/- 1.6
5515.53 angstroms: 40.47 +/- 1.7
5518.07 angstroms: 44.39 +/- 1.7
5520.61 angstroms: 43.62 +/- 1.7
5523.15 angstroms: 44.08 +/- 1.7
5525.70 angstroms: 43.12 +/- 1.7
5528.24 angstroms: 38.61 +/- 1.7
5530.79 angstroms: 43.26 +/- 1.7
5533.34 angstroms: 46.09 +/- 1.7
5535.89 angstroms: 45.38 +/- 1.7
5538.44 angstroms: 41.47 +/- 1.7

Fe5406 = 2.7 angstroms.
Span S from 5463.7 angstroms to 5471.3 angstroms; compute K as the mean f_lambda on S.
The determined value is 40.1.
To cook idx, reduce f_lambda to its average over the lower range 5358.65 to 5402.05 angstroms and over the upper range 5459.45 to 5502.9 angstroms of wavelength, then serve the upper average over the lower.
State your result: 1.05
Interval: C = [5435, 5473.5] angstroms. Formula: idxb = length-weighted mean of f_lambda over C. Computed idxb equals 39.5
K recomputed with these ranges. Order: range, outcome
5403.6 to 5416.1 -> 36.5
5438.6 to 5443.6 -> 42.9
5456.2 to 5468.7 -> 40.1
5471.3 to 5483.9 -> 40.8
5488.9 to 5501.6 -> 41.4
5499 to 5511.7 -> 39.7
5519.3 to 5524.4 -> 43.9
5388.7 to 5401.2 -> 36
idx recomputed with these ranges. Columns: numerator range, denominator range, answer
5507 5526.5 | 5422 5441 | 1.09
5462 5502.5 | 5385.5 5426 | 1.07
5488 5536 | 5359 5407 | 1.08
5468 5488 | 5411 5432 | 1.02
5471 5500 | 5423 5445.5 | 1.05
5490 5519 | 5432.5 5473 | 1.03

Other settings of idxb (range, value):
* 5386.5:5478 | 38.4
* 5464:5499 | 40.6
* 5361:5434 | 38.1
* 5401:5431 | 38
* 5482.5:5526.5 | 40.7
